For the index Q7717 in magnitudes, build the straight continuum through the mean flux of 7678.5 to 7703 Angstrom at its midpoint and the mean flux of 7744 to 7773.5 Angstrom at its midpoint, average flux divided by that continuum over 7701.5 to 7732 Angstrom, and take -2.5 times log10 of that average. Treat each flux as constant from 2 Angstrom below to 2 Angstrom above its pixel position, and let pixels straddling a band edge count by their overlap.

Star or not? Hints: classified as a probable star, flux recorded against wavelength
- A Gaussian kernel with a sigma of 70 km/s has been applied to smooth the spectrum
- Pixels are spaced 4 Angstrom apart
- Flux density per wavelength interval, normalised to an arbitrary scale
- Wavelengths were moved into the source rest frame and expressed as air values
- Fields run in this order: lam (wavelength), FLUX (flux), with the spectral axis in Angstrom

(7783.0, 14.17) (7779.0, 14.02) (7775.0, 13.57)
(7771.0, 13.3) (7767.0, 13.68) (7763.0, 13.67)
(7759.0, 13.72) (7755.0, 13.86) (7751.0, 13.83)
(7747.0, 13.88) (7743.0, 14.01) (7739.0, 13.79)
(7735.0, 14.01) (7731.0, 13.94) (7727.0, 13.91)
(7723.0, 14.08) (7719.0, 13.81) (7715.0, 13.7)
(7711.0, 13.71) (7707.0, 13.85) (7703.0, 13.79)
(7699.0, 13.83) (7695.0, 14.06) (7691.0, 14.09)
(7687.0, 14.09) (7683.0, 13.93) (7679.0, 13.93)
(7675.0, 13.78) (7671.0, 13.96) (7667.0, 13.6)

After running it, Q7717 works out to 0.00 mag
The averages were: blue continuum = 14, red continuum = 13.7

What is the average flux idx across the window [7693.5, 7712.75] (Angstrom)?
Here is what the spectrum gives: 13.8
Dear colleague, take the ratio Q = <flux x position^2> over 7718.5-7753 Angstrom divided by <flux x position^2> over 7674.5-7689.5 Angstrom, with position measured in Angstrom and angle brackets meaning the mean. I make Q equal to 1.01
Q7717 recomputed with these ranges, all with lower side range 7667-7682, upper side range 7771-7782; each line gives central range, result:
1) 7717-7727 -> -0.01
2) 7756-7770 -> 0.01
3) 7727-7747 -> -0.01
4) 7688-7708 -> -0.01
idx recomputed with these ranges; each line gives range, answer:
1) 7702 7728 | 13.8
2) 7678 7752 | 13.9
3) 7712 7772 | 13.8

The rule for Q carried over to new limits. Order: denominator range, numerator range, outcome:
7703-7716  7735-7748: 1.02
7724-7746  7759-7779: 0.99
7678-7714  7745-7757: 1.01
